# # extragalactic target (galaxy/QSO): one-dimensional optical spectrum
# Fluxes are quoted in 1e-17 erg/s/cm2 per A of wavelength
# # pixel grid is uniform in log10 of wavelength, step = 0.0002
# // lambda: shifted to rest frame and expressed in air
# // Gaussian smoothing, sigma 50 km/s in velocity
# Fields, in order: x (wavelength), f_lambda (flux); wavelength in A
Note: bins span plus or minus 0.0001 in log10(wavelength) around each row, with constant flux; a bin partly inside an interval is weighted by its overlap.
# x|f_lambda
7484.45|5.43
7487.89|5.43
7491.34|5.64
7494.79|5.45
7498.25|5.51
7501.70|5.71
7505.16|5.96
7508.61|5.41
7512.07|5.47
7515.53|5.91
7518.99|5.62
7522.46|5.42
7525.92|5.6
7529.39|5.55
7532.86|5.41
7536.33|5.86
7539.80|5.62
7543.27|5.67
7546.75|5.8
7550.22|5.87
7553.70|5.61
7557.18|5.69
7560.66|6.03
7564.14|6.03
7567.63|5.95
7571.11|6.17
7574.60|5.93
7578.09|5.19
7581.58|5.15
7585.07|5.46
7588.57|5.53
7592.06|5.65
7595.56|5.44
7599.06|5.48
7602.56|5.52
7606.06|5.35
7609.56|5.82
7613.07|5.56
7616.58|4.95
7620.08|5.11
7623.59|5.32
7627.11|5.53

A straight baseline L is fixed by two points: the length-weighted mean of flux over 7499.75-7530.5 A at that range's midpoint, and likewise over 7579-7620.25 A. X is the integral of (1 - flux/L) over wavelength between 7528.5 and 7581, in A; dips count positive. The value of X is -2.0 A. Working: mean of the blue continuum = 5.63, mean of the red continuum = 5.43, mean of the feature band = 5.75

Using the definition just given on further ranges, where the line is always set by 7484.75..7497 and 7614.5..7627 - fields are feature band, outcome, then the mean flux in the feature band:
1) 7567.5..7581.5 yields -1.10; 5.72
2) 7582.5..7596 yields -0.62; 5.5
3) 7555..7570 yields -1.69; 5.93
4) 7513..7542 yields -1.12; 5.62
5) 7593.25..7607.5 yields -0.60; 5.46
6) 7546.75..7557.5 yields -0.78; 5.74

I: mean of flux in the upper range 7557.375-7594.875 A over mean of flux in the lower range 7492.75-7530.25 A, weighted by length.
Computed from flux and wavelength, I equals 1.0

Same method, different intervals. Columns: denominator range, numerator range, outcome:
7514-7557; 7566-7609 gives 0.98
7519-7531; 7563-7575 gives 1.09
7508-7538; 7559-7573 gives 1.08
